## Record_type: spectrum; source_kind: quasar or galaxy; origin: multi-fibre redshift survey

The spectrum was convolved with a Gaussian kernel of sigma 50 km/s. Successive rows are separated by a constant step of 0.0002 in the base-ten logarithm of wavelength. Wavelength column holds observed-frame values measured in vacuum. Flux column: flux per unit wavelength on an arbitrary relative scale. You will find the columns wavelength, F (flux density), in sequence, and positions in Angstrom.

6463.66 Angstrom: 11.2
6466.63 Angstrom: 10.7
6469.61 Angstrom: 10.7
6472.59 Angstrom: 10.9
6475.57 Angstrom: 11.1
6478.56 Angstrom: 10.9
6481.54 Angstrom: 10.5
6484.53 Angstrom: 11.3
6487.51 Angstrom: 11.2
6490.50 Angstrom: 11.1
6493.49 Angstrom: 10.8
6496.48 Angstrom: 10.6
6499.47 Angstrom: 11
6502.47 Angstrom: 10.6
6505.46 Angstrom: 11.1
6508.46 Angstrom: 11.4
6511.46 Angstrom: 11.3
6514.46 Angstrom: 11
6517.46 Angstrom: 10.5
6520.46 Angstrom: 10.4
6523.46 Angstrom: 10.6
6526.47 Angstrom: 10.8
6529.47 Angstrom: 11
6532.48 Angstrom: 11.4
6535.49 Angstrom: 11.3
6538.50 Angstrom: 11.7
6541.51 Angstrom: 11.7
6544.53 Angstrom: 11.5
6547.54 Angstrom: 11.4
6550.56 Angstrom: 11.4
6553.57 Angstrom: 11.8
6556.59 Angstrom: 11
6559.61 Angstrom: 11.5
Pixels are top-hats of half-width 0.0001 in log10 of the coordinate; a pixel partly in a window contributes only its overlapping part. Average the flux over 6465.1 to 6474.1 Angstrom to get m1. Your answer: 10.8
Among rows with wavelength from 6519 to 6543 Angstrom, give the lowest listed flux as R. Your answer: 10.4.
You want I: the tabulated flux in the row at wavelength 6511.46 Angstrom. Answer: 11.3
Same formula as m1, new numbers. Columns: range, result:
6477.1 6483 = 10.7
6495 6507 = 10.8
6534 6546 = 11.5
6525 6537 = 11.1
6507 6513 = 11.3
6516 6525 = 10.5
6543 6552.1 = 11.4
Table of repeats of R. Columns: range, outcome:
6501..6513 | 10.6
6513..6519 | 10.5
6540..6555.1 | 11.4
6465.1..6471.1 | 10.7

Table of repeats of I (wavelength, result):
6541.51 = 11.7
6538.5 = 11.7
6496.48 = 10.6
